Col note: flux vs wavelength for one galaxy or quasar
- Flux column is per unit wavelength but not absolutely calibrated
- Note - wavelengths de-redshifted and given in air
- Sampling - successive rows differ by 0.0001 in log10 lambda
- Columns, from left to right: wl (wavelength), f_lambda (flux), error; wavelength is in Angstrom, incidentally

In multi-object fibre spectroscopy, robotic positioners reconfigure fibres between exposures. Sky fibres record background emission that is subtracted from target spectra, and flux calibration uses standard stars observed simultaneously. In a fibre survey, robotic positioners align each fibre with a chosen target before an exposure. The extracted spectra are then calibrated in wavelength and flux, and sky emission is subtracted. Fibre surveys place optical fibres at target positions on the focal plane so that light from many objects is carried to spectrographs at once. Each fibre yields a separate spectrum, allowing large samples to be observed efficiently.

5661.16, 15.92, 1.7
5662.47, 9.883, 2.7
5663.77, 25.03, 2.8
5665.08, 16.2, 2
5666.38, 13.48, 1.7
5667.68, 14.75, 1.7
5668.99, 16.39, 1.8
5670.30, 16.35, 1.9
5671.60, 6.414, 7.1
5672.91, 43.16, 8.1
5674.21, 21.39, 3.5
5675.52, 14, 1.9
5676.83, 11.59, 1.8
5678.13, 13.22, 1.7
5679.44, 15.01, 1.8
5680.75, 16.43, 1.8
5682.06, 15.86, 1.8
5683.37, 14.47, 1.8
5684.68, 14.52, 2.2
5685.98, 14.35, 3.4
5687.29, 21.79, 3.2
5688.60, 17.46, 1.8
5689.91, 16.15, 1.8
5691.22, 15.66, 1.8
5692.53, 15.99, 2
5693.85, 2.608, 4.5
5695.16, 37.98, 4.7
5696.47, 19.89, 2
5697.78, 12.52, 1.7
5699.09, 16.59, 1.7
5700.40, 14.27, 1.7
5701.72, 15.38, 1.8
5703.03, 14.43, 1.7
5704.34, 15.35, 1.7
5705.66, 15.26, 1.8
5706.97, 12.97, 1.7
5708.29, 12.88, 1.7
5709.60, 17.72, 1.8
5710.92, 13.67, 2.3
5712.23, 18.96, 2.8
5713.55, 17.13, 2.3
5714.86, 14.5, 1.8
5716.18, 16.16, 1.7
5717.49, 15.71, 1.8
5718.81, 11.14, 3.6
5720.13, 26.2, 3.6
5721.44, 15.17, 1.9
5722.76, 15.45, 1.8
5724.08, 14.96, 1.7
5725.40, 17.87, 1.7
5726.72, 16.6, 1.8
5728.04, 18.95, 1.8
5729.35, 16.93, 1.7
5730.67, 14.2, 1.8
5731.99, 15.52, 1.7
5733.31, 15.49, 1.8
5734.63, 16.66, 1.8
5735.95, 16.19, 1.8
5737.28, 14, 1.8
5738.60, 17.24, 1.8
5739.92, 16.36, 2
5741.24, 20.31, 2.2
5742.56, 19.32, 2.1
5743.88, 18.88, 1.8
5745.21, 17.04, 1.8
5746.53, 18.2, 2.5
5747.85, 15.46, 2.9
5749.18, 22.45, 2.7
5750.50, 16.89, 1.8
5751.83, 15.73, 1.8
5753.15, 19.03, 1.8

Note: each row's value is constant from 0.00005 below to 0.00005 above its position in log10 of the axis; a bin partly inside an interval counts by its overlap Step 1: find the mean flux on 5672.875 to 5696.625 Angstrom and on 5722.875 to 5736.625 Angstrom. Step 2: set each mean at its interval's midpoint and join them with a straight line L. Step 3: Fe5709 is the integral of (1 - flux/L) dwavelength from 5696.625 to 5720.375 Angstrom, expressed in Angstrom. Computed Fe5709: 1.8 Angstrom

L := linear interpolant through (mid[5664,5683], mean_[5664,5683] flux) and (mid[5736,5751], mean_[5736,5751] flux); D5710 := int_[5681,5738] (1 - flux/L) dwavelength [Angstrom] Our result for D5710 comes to 3.8 Angstrom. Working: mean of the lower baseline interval 16.9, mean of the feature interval 16.2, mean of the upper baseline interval 17.8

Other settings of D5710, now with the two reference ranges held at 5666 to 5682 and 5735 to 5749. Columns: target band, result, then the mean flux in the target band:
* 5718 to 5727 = 0.3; 16.7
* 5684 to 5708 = 1.2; 16.2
